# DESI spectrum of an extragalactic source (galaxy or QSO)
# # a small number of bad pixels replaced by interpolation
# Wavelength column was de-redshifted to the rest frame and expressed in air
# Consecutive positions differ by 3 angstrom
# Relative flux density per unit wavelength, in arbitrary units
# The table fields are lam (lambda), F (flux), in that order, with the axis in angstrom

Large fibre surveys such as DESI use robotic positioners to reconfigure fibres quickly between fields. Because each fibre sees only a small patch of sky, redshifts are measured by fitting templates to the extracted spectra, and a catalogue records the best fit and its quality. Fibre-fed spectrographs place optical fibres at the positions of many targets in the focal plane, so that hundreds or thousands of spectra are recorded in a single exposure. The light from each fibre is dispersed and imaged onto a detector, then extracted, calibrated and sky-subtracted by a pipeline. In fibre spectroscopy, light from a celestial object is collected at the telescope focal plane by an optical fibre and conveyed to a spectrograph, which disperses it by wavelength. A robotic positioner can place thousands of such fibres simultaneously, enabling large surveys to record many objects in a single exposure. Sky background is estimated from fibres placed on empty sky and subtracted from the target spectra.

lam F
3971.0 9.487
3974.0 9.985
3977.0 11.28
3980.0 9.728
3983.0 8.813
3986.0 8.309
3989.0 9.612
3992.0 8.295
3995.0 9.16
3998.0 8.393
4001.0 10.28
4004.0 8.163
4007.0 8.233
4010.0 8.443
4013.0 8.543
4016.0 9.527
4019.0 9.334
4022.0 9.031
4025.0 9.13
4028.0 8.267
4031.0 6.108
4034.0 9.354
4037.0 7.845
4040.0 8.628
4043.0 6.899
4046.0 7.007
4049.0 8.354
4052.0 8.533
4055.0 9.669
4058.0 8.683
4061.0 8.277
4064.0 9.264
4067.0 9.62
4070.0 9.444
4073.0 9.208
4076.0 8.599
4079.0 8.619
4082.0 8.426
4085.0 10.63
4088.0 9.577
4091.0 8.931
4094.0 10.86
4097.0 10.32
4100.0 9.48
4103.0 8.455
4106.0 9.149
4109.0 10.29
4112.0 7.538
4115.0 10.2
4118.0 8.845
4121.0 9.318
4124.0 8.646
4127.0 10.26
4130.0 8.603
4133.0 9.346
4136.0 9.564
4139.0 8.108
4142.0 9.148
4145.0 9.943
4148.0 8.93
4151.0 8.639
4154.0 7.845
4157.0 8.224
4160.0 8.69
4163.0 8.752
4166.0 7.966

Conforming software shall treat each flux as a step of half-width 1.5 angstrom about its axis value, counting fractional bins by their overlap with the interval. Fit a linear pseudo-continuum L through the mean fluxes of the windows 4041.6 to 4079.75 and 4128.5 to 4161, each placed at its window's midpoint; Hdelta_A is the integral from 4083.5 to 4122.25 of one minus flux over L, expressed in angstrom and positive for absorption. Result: -3.46 angstrom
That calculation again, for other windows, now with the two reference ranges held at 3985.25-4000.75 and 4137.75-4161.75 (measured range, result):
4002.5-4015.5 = 0.65 angstrom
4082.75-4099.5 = -2.26 angstrom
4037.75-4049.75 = 1.55 angstrom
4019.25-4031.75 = 0.68 angstrom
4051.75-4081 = -0.65 angstrom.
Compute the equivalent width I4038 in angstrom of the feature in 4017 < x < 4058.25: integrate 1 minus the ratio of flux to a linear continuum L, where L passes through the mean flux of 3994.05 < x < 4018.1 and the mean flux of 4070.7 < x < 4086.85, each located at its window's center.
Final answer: 2.84 angstrom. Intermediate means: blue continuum 8.85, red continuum 9.12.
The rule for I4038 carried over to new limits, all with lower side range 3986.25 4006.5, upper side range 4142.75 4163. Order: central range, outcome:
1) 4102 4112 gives -0.3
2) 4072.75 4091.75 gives -0.7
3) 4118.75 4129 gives -0.7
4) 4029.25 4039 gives 1.1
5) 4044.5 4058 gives 0.6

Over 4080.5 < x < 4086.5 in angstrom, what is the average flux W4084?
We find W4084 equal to 9.53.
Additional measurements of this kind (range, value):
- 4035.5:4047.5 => 7.59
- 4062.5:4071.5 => 9.44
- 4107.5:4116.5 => 9.34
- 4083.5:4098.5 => 10.1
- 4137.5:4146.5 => 9.07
